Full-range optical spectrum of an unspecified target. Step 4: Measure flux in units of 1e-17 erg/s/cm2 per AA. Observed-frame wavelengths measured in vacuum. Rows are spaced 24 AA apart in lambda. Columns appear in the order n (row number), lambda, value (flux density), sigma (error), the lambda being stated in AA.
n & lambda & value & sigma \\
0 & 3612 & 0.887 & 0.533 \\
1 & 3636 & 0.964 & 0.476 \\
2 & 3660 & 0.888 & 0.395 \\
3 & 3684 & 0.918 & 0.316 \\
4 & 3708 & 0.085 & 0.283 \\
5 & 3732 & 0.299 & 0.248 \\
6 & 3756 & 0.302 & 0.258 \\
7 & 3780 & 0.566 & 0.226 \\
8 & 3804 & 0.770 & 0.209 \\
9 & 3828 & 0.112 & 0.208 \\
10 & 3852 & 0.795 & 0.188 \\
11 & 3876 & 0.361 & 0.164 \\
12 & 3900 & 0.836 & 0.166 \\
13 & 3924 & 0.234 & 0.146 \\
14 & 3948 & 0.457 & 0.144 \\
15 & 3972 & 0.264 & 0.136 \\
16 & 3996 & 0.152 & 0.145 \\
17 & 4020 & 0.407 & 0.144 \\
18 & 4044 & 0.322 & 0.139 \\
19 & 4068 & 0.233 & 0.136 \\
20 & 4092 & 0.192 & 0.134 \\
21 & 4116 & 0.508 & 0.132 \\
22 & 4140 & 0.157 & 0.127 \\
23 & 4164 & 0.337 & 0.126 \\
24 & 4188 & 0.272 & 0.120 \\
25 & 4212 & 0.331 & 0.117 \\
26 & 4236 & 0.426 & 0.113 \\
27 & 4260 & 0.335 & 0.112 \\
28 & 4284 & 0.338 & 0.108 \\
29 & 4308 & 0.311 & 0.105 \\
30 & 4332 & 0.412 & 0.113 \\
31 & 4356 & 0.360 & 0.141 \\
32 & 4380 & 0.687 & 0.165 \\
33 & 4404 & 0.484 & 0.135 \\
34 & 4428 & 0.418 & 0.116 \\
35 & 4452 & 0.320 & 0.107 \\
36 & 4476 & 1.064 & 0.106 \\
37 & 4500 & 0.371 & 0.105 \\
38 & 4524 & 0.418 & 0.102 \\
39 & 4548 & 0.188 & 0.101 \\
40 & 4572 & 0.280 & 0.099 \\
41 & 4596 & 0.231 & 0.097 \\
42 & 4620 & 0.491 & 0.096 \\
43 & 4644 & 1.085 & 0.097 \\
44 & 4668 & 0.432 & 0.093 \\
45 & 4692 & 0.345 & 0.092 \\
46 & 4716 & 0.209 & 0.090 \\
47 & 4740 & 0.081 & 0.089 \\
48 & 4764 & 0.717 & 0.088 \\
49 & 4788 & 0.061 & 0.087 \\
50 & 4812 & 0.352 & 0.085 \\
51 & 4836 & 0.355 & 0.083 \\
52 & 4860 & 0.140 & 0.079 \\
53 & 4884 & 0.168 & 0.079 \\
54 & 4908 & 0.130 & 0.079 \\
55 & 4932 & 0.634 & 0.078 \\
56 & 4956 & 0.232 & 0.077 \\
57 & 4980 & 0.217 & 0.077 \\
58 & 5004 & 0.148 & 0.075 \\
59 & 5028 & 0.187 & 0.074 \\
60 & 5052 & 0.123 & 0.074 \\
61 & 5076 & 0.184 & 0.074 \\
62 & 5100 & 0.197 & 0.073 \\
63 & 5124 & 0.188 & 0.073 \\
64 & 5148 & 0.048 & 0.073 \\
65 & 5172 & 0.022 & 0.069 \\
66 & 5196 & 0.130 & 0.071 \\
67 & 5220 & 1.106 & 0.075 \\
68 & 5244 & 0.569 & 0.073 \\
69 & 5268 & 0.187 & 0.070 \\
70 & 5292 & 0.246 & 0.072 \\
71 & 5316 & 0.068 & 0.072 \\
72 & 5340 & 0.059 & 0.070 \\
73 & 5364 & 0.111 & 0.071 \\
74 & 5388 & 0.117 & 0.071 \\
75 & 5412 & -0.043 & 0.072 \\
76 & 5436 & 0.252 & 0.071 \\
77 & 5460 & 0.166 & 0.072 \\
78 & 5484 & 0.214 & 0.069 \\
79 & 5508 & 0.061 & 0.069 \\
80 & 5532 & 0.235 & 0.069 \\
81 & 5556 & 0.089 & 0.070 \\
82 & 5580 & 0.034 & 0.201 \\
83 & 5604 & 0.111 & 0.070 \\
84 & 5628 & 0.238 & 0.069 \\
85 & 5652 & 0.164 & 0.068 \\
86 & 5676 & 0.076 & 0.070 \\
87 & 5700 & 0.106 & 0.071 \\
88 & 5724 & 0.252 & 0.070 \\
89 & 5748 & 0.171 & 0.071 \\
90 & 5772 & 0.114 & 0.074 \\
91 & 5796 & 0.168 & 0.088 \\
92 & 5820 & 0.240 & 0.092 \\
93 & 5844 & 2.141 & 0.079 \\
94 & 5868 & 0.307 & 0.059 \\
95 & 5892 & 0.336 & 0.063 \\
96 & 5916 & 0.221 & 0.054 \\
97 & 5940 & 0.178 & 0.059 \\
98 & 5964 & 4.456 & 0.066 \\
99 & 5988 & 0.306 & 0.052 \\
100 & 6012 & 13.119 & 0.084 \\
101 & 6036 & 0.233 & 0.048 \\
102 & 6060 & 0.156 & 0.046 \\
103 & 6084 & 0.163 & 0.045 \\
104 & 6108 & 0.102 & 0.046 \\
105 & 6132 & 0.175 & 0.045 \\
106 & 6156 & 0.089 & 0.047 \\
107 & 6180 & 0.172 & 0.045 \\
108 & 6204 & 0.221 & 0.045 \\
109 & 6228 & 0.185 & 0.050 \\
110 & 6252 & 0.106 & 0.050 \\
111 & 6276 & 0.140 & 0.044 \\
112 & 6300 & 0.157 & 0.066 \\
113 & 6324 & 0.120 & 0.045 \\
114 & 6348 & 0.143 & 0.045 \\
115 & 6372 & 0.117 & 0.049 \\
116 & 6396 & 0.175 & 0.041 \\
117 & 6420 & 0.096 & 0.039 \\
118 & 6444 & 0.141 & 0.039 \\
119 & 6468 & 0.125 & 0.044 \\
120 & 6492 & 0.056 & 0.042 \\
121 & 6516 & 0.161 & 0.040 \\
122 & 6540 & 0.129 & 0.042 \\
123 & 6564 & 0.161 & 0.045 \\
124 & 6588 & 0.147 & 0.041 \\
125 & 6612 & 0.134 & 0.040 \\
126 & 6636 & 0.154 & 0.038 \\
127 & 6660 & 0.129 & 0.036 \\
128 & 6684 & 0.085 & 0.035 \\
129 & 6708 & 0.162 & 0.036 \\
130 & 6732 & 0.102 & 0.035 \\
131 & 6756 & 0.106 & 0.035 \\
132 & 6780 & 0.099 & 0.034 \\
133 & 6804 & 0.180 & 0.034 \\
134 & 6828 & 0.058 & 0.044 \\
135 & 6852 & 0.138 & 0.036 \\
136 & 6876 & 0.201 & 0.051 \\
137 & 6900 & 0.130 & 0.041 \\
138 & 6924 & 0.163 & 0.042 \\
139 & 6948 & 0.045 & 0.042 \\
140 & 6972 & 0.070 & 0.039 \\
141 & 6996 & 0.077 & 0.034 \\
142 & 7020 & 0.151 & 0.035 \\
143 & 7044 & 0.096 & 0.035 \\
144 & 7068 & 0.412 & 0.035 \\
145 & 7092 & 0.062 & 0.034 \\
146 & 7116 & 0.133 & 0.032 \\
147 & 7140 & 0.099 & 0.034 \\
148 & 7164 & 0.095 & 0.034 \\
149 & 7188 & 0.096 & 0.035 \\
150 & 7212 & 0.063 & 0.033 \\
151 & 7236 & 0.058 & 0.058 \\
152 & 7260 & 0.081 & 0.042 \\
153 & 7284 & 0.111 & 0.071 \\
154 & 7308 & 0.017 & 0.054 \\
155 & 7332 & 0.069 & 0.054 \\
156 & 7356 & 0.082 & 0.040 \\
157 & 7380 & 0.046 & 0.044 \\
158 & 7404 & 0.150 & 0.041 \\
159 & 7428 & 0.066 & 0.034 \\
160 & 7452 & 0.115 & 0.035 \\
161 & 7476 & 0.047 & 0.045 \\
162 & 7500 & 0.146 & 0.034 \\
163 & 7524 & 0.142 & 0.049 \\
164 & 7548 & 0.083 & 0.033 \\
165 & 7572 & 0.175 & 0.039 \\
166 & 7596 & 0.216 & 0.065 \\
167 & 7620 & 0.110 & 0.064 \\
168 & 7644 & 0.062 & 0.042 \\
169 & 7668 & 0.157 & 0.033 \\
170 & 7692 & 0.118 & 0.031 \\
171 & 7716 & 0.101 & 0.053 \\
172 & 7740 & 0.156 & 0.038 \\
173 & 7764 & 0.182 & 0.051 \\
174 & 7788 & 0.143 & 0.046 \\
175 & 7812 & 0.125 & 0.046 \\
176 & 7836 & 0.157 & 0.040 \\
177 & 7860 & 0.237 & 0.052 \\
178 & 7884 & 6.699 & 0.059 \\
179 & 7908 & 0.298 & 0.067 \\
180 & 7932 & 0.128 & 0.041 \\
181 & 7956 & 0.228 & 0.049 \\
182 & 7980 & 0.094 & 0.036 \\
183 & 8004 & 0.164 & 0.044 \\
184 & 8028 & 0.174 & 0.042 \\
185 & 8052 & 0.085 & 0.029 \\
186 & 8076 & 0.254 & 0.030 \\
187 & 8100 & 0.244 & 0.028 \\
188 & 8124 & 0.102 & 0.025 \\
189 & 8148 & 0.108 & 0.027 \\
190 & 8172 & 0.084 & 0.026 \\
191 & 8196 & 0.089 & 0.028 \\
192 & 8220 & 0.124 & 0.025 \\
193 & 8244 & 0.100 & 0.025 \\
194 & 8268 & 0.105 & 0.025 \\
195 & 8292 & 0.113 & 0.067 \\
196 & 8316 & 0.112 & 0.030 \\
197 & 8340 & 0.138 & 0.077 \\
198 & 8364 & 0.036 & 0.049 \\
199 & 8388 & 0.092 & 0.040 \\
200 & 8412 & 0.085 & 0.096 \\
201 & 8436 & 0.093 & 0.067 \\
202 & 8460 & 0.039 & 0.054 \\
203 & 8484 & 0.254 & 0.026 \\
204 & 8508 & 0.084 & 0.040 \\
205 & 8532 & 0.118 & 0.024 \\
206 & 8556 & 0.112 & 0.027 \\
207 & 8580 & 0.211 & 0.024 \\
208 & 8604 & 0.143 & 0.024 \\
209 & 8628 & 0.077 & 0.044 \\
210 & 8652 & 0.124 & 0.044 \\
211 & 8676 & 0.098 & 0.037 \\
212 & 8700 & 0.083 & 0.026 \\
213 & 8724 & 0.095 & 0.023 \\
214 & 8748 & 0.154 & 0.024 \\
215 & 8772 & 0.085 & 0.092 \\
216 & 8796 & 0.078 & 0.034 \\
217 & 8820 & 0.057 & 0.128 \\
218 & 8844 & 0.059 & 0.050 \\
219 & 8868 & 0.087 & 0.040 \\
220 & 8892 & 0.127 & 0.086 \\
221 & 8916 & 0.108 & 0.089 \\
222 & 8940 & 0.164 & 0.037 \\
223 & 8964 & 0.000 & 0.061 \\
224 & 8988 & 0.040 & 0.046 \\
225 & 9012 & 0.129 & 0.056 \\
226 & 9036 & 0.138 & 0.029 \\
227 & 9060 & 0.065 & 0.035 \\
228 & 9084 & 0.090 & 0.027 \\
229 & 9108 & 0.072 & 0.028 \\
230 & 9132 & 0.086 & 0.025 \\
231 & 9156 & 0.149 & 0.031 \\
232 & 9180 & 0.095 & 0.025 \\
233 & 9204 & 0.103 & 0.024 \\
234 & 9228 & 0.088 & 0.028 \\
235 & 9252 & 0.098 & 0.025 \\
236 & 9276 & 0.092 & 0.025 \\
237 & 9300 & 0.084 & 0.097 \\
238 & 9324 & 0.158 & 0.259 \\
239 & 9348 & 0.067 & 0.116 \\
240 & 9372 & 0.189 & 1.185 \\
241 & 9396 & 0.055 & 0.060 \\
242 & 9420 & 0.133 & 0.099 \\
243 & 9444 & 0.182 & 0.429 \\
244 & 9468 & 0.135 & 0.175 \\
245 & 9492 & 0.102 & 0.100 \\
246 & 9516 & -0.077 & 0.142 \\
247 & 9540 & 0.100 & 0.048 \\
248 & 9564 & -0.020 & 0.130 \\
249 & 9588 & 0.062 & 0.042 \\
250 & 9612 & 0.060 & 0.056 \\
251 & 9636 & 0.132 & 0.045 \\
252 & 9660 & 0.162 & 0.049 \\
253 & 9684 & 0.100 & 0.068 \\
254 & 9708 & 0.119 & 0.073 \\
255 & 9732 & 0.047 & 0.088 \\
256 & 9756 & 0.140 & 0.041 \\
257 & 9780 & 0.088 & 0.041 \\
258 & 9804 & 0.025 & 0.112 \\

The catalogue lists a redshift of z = 0.201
